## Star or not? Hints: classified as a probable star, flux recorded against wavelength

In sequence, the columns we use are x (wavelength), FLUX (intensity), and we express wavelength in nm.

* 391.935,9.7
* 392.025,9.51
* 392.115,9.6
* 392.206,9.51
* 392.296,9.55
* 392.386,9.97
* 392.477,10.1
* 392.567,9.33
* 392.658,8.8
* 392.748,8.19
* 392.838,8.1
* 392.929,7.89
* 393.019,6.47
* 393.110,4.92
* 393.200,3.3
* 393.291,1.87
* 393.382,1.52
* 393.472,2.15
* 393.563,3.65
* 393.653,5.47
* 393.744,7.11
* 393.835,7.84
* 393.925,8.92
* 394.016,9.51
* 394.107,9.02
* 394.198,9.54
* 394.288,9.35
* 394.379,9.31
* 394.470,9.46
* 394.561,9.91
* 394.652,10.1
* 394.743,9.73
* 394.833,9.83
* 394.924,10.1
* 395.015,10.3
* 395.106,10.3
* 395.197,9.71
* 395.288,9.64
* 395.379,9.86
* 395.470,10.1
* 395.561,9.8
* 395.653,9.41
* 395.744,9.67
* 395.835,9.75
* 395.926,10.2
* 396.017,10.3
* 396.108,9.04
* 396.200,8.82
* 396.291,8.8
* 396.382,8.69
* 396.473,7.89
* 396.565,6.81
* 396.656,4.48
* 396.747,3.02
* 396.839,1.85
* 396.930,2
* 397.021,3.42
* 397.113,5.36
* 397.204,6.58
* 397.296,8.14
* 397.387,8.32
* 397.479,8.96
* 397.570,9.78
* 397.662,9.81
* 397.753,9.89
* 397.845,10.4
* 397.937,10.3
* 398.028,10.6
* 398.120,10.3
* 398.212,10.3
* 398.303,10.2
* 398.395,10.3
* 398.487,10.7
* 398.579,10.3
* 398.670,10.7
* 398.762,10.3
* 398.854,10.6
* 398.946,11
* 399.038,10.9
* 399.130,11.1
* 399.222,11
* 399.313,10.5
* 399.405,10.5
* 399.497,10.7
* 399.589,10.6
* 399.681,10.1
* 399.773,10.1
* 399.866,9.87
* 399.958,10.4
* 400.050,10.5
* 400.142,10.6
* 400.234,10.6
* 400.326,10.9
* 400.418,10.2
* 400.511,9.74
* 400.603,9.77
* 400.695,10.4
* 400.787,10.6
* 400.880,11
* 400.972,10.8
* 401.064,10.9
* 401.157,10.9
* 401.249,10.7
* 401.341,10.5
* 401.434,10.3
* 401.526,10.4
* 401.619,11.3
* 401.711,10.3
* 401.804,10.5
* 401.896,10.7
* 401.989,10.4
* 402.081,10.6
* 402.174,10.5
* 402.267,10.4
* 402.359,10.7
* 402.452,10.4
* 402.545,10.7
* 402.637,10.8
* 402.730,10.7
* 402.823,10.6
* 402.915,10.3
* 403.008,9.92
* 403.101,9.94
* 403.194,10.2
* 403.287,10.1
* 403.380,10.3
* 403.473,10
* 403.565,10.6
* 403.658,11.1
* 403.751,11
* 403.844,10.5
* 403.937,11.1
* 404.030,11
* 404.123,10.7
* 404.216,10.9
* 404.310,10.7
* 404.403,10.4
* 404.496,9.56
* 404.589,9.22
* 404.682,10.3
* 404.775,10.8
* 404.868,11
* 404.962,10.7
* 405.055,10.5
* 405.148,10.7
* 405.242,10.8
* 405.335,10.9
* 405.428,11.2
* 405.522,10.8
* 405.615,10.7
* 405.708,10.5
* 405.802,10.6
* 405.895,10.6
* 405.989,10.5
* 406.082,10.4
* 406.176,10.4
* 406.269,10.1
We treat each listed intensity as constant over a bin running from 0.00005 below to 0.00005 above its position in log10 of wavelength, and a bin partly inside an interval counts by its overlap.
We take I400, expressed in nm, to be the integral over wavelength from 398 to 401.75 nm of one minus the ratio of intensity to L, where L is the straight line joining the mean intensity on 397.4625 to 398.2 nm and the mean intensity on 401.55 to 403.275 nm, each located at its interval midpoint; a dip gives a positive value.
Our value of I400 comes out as -0.10 nm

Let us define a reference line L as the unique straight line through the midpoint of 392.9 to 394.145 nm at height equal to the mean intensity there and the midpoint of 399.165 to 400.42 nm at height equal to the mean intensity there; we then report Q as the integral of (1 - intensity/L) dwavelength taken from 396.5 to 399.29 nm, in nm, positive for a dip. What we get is 0.17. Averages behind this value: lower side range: 5.64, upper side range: 10.5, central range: 8.6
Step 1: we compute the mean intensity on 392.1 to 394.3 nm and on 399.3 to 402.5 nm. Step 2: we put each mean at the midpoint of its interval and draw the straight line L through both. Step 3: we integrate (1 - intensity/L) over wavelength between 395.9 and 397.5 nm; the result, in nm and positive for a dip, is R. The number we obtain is 0.35 nm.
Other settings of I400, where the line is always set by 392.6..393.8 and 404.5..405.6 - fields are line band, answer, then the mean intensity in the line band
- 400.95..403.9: -0.347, 10.5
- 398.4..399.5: -0.383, 10.7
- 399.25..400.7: -0.345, 10.4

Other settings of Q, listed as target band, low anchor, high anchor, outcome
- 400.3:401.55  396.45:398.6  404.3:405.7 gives -0.19 nm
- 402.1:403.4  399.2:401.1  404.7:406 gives 0.02 nm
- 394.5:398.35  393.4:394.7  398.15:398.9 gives 0.21 nm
